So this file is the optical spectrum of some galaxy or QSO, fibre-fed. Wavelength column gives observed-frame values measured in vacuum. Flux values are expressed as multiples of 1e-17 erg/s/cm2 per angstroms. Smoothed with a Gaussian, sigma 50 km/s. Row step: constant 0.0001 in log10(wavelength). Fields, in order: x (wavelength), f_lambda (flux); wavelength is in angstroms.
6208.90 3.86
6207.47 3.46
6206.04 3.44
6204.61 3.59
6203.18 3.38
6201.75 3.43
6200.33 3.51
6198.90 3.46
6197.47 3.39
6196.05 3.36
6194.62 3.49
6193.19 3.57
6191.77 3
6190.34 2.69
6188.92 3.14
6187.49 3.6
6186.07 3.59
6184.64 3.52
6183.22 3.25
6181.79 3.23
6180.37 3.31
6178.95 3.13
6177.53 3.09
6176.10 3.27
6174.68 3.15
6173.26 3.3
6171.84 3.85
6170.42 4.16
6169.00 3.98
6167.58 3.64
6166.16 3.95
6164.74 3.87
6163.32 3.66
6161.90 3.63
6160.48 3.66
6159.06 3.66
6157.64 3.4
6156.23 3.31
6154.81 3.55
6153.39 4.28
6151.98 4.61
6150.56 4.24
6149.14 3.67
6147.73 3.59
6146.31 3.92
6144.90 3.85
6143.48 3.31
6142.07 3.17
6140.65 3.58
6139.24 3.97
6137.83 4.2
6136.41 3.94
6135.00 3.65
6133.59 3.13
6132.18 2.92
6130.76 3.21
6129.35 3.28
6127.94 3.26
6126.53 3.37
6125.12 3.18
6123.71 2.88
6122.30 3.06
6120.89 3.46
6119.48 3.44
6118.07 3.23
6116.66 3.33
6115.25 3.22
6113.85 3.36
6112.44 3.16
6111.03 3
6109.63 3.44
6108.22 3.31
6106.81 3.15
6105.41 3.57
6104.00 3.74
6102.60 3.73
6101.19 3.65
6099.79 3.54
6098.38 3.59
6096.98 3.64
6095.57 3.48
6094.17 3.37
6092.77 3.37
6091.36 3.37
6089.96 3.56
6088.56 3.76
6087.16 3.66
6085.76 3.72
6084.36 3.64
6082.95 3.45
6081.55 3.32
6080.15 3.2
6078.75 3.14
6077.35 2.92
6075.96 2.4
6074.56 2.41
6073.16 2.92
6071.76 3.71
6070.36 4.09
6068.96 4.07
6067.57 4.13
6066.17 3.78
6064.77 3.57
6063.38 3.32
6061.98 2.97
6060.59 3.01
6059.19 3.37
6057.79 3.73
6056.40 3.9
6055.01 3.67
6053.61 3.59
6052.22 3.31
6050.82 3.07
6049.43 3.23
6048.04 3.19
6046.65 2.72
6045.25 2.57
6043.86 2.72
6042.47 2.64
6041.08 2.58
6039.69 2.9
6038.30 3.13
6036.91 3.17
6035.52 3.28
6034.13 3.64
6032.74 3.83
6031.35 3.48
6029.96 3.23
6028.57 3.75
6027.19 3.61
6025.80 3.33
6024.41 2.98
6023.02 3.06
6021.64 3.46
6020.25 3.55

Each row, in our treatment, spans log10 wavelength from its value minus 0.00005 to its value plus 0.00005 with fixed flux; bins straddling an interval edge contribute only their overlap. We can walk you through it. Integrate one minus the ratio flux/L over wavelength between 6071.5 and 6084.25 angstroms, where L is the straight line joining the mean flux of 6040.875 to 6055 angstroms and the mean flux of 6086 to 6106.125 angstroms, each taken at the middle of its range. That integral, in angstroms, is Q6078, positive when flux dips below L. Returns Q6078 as 1.2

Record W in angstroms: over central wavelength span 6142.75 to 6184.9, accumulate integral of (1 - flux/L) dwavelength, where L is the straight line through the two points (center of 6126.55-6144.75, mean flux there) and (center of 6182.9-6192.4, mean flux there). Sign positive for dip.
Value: -3.46 angstroms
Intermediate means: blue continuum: 3.48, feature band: 3.64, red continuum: 3.26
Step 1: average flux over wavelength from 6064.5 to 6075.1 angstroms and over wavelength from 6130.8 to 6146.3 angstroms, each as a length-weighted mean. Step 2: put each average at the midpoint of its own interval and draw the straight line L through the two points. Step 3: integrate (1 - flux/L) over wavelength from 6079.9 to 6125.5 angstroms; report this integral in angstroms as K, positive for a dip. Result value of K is 2.2 angstroms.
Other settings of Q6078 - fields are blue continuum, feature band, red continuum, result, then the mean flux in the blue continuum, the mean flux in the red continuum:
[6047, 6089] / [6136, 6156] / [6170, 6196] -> -2.8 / 3.4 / 3.34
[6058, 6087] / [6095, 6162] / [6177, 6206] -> -3.1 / 3.37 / 3.34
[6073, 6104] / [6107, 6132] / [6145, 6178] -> 2.0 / 3.37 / 3.72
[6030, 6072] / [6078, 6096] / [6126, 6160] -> 0.0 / 3.34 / 3.63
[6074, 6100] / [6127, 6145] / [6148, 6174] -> 0.8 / 3.35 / 3.8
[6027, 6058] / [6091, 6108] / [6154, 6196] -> -0.9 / 3.25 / 3.47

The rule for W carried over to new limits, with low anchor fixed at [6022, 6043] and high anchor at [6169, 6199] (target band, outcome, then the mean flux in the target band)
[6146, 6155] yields -1.78 angstroms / 4.01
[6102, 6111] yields -0.38 angstroms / 3.45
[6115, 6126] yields 0.31 angstroms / 3.23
